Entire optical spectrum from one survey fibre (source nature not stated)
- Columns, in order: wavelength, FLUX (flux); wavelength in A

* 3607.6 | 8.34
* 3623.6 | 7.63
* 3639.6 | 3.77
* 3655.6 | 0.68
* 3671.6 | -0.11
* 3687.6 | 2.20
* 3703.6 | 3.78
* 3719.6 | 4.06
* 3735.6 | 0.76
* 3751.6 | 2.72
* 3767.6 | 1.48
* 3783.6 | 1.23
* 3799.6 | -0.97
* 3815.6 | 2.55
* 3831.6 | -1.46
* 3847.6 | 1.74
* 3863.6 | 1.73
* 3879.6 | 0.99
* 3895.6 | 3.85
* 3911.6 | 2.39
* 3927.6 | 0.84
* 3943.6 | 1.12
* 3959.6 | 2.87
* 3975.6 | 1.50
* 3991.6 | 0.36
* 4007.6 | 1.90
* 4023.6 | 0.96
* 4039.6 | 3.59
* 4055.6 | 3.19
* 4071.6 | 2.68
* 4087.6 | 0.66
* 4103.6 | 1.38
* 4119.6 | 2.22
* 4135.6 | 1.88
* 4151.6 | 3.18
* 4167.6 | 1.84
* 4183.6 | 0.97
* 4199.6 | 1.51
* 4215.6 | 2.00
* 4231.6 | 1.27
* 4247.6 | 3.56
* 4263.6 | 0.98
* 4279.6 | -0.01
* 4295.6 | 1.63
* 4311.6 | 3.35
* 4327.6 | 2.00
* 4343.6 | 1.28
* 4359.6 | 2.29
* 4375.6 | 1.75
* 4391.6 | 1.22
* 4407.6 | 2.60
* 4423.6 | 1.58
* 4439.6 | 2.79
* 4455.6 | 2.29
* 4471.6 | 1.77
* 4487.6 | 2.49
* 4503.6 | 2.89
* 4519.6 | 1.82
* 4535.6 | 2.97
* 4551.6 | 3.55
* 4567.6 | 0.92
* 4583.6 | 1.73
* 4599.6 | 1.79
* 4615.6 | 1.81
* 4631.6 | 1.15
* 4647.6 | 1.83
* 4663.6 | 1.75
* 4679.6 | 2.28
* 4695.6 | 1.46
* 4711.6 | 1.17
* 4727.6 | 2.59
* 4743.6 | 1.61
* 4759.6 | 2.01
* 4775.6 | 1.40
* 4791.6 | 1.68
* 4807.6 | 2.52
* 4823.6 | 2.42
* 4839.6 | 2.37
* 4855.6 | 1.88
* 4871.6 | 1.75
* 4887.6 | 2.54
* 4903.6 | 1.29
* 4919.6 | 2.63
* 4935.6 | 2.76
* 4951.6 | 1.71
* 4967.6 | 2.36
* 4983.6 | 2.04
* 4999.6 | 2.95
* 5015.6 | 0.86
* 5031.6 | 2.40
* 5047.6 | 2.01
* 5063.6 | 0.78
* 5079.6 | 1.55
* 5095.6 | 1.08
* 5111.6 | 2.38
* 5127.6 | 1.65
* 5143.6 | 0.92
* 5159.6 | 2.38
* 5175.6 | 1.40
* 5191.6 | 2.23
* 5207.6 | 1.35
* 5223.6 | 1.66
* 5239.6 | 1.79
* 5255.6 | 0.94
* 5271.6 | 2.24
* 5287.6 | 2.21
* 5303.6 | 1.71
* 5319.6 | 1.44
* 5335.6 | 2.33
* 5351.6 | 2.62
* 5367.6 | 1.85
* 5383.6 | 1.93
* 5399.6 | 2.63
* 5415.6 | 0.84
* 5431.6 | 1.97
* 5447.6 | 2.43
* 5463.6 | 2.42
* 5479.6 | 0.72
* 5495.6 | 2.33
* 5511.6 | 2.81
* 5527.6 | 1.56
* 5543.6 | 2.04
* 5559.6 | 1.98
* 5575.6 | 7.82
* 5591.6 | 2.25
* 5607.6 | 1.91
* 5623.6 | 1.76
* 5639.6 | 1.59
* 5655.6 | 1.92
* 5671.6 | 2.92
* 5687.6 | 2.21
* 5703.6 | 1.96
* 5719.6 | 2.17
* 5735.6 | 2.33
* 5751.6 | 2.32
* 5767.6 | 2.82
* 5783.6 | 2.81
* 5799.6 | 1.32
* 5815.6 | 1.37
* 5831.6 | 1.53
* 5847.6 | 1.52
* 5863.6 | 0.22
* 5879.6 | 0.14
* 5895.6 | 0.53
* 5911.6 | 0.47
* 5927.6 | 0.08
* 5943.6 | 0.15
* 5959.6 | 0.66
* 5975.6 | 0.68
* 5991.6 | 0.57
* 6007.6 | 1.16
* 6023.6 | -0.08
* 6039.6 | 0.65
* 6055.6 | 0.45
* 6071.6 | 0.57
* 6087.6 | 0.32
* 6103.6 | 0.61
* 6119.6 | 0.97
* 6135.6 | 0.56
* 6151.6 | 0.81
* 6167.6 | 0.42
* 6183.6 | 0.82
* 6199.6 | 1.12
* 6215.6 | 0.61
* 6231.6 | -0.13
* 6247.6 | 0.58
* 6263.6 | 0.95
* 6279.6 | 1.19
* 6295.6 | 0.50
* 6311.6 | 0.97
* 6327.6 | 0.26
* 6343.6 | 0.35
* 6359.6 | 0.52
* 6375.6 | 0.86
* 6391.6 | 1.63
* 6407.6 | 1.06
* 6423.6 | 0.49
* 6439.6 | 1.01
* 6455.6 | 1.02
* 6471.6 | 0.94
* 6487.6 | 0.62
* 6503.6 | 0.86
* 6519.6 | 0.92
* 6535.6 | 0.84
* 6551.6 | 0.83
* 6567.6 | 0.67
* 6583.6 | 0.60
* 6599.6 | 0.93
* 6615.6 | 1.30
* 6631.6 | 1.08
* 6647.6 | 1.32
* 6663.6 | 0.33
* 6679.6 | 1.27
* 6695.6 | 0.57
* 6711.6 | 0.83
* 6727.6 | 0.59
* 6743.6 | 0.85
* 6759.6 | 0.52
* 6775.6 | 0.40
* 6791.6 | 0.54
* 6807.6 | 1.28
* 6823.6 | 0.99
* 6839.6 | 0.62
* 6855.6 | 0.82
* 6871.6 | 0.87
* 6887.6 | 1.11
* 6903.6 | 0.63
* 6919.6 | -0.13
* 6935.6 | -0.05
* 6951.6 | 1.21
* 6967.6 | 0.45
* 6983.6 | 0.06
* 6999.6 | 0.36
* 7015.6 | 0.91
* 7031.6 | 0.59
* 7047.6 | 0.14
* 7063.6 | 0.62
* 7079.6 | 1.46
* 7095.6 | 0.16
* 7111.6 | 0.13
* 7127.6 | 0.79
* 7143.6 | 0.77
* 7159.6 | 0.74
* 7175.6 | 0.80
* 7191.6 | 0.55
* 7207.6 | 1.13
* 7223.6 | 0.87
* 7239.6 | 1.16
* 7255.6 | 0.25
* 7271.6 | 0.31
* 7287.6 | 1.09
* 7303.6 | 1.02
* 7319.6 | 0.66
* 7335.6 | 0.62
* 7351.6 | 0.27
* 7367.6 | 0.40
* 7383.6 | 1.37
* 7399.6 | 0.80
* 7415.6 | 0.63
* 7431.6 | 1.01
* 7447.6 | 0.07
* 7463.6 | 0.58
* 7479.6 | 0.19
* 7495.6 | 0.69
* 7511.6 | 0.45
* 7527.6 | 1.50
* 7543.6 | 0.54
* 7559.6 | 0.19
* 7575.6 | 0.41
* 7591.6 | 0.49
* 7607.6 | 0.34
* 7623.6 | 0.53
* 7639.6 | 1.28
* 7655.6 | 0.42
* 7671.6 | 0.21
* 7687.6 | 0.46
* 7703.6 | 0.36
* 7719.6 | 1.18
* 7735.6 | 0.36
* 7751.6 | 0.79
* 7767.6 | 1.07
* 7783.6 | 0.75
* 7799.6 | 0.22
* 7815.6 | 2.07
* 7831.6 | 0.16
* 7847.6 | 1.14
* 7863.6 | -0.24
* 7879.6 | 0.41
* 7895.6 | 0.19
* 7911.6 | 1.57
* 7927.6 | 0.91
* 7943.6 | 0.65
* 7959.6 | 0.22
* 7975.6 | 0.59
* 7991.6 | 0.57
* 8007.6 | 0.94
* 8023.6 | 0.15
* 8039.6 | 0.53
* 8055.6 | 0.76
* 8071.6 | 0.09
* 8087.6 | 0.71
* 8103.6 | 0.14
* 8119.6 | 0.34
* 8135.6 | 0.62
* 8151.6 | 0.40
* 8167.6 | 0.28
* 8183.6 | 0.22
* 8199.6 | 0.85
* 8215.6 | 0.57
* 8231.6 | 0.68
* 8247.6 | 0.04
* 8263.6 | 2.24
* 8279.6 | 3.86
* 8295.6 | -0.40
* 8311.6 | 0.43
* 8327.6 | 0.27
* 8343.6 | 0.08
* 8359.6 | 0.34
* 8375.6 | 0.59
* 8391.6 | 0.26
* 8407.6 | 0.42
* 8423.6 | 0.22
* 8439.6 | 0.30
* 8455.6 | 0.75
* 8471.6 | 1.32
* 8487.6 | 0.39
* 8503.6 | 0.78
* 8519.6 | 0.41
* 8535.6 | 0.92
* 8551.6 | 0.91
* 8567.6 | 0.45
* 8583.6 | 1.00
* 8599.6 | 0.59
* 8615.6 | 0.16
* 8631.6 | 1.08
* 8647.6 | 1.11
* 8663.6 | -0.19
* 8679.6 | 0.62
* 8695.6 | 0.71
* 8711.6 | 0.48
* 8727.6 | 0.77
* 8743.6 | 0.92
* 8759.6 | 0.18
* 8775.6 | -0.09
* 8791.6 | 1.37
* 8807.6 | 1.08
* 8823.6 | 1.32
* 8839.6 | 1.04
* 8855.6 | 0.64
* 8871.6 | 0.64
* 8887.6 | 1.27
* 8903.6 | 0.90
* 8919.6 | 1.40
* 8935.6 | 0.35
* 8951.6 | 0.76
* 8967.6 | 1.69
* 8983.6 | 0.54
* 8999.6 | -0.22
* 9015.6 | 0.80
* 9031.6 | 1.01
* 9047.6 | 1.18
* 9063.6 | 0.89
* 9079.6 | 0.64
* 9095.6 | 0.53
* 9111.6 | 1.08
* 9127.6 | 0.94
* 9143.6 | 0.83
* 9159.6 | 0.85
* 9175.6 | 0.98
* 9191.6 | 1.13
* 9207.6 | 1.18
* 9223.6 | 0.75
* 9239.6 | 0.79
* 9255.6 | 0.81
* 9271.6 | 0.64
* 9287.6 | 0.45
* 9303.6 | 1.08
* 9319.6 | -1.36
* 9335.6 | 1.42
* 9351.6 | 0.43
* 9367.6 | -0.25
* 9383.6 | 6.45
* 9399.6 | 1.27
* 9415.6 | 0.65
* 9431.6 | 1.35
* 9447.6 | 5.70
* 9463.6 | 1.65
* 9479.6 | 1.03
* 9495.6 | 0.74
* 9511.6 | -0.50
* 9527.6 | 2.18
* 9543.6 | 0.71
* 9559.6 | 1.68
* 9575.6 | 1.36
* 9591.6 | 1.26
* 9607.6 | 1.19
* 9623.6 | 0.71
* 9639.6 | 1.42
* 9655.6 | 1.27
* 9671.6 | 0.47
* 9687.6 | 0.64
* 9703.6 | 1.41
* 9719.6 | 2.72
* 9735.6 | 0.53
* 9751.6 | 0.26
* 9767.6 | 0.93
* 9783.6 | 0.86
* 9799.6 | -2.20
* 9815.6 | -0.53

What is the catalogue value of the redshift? 1.22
